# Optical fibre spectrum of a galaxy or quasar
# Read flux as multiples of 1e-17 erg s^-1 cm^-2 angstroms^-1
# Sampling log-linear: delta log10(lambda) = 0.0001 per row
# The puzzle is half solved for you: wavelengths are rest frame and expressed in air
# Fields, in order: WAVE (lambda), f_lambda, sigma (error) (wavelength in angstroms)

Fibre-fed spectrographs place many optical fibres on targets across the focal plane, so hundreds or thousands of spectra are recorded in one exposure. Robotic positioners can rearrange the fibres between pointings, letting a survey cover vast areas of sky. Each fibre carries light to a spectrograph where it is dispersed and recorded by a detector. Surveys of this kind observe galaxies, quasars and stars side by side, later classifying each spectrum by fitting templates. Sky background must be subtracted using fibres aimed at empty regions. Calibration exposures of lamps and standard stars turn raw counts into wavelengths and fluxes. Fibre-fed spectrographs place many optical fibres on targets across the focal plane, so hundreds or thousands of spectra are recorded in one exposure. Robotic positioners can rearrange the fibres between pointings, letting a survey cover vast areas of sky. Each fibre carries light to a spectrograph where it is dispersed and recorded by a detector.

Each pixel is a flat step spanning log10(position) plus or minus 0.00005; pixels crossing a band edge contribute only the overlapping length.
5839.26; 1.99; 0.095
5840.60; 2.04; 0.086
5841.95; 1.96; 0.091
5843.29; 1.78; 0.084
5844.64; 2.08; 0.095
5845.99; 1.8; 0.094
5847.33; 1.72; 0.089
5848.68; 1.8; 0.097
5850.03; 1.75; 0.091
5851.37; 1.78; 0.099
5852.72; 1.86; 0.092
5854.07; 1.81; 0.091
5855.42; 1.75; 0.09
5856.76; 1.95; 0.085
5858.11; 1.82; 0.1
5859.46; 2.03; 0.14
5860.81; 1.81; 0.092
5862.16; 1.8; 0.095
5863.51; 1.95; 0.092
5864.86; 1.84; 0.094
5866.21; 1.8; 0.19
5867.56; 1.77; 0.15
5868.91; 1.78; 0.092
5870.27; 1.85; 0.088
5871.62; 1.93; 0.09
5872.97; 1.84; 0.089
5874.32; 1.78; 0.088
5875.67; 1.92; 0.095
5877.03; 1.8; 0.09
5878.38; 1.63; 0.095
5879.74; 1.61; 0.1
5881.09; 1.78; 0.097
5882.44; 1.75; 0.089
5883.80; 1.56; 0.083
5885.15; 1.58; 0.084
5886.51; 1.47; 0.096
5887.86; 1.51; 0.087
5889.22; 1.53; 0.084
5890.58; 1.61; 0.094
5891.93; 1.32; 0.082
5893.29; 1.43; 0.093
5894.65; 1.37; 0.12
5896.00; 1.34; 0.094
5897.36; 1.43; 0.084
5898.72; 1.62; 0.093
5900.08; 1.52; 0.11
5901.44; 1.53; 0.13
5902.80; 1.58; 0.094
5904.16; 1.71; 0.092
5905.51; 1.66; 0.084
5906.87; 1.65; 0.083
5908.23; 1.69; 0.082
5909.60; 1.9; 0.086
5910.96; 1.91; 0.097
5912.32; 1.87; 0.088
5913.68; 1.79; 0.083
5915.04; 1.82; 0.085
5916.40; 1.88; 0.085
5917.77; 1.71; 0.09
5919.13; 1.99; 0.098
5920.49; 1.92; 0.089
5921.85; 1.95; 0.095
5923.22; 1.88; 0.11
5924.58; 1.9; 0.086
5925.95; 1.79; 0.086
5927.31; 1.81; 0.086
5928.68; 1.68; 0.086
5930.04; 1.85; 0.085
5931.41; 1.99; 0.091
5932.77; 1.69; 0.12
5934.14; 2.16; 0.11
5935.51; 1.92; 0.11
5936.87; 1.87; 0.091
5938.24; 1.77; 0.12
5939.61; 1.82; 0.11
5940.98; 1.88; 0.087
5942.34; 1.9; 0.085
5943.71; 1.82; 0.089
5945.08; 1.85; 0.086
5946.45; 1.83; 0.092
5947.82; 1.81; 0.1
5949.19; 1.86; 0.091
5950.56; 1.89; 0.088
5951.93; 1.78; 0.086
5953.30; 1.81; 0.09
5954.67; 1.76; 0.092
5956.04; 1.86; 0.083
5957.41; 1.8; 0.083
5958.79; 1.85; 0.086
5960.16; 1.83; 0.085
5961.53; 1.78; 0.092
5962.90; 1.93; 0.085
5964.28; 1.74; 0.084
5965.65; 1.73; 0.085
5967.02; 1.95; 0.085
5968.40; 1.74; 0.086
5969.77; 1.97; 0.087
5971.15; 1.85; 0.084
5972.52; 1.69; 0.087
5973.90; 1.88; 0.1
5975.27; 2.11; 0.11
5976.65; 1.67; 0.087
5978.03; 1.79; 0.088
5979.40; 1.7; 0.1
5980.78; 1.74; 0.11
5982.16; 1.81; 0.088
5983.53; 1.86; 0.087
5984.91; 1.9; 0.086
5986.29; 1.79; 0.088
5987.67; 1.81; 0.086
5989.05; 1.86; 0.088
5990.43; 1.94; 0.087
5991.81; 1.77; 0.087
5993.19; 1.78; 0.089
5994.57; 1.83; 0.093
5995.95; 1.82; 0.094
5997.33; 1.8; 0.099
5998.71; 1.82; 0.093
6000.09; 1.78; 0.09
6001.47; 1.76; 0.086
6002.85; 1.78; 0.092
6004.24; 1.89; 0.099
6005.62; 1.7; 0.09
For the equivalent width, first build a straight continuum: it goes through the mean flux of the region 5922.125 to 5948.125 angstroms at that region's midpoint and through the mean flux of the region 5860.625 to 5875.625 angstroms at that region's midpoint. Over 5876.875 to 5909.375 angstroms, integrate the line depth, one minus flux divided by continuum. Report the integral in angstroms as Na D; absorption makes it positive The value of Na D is 4.81 angstroms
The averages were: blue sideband 1.84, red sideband 1.86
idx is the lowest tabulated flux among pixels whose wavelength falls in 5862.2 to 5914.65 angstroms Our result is 1.32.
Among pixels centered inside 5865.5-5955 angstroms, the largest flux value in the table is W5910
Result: 2.16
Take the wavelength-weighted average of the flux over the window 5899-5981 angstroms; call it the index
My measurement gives 1.82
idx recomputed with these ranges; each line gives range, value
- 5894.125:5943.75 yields 1.34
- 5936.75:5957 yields 1.76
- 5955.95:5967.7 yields 1.73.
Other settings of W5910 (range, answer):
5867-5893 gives 1.93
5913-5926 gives 1.99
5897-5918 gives 1.91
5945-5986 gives 2.11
